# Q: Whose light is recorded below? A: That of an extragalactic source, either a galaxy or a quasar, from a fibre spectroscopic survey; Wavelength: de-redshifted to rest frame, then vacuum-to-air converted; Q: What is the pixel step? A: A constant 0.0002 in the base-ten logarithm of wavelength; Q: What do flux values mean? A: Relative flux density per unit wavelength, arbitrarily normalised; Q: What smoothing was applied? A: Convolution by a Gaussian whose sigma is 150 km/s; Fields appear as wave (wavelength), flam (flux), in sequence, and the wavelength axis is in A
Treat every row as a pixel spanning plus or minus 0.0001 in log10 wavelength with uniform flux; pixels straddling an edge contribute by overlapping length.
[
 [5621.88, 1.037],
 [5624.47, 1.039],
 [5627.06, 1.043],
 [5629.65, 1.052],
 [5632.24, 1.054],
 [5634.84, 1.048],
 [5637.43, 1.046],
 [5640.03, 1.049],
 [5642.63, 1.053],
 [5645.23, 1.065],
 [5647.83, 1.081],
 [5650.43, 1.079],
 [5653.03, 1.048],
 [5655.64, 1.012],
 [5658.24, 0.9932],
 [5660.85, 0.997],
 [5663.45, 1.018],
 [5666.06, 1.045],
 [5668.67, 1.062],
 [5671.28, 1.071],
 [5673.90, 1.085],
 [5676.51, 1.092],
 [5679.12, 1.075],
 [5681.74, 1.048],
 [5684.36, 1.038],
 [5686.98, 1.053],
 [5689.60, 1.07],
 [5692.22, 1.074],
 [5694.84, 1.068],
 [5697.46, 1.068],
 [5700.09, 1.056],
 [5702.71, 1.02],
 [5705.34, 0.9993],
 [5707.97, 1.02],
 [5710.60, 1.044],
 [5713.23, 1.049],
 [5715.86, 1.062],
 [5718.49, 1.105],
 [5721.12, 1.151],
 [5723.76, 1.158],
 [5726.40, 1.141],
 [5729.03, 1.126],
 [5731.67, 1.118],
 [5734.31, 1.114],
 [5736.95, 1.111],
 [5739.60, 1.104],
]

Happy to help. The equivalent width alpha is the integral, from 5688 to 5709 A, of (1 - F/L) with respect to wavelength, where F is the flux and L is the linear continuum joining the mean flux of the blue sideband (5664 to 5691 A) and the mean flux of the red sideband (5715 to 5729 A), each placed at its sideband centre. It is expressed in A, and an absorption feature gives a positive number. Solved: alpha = 0.86 A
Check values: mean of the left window 1.06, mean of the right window 1.13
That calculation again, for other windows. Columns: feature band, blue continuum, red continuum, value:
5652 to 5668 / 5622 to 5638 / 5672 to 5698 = 0.57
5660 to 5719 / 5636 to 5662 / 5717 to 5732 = 2.07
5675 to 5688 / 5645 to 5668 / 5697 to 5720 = -0.25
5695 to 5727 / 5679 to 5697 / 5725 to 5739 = 0.62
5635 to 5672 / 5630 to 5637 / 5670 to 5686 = 0.50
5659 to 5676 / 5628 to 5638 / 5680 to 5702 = 0.14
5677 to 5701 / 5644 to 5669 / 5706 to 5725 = 0.00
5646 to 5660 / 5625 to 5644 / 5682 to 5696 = 0.14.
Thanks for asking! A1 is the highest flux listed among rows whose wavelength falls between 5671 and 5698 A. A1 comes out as 1.092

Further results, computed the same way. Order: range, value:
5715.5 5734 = 1.158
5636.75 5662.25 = 1.081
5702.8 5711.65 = 1.044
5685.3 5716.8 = 1.074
